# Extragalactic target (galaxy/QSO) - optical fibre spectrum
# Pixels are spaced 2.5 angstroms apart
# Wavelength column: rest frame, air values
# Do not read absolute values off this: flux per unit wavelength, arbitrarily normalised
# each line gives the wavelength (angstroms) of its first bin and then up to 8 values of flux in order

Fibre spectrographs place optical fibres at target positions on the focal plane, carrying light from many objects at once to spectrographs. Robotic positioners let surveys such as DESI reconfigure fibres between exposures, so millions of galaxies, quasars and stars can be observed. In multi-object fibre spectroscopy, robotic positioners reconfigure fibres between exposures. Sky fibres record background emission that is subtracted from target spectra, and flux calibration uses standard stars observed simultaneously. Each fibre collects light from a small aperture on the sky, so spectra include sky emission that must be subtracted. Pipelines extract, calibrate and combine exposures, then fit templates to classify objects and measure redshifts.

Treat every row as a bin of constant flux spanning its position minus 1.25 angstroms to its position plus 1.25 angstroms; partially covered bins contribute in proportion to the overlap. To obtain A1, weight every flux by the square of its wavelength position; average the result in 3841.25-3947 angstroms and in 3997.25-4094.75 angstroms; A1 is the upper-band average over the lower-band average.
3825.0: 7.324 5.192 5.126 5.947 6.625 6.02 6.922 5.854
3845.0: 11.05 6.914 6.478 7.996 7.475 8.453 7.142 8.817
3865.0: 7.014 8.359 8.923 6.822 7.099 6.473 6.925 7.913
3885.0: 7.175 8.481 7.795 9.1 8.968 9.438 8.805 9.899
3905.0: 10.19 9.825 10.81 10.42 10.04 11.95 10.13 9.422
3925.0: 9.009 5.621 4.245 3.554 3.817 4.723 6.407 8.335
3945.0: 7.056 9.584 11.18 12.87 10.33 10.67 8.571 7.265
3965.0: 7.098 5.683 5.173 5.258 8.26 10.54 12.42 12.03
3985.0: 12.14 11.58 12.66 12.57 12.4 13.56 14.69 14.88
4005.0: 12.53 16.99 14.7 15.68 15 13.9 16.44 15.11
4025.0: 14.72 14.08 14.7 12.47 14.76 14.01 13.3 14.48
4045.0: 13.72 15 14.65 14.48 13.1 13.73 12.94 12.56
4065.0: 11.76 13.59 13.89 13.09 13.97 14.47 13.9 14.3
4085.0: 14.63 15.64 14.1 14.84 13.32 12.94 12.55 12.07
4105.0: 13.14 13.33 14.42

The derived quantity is 1.92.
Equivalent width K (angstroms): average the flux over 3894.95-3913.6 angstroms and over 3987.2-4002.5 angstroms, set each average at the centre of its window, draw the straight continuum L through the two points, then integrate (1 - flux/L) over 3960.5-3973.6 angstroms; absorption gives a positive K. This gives 6.3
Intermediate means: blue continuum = 9.84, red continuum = 13.2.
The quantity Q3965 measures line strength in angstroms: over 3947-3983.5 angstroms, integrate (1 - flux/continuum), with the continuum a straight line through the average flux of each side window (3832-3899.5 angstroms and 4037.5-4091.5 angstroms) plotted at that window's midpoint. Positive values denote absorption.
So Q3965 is 5.6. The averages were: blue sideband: 7.67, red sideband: 13.9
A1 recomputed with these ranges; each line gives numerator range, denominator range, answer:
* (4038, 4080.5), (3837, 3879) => 2.01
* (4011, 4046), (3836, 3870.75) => 2.07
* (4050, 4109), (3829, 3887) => 2.08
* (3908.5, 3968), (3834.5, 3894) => 1.14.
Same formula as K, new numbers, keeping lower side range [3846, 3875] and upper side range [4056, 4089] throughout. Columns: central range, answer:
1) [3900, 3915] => -1.8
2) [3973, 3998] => -0.7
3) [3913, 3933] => 2.5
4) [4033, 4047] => -1.3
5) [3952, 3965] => 1.2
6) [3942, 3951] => 1.0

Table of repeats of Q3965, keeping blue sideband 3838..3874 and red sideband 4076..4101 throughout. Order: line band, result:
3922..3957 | 8.5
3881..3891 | 0.8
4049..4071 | -0.2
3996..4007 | -2.3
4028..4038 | -1.1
